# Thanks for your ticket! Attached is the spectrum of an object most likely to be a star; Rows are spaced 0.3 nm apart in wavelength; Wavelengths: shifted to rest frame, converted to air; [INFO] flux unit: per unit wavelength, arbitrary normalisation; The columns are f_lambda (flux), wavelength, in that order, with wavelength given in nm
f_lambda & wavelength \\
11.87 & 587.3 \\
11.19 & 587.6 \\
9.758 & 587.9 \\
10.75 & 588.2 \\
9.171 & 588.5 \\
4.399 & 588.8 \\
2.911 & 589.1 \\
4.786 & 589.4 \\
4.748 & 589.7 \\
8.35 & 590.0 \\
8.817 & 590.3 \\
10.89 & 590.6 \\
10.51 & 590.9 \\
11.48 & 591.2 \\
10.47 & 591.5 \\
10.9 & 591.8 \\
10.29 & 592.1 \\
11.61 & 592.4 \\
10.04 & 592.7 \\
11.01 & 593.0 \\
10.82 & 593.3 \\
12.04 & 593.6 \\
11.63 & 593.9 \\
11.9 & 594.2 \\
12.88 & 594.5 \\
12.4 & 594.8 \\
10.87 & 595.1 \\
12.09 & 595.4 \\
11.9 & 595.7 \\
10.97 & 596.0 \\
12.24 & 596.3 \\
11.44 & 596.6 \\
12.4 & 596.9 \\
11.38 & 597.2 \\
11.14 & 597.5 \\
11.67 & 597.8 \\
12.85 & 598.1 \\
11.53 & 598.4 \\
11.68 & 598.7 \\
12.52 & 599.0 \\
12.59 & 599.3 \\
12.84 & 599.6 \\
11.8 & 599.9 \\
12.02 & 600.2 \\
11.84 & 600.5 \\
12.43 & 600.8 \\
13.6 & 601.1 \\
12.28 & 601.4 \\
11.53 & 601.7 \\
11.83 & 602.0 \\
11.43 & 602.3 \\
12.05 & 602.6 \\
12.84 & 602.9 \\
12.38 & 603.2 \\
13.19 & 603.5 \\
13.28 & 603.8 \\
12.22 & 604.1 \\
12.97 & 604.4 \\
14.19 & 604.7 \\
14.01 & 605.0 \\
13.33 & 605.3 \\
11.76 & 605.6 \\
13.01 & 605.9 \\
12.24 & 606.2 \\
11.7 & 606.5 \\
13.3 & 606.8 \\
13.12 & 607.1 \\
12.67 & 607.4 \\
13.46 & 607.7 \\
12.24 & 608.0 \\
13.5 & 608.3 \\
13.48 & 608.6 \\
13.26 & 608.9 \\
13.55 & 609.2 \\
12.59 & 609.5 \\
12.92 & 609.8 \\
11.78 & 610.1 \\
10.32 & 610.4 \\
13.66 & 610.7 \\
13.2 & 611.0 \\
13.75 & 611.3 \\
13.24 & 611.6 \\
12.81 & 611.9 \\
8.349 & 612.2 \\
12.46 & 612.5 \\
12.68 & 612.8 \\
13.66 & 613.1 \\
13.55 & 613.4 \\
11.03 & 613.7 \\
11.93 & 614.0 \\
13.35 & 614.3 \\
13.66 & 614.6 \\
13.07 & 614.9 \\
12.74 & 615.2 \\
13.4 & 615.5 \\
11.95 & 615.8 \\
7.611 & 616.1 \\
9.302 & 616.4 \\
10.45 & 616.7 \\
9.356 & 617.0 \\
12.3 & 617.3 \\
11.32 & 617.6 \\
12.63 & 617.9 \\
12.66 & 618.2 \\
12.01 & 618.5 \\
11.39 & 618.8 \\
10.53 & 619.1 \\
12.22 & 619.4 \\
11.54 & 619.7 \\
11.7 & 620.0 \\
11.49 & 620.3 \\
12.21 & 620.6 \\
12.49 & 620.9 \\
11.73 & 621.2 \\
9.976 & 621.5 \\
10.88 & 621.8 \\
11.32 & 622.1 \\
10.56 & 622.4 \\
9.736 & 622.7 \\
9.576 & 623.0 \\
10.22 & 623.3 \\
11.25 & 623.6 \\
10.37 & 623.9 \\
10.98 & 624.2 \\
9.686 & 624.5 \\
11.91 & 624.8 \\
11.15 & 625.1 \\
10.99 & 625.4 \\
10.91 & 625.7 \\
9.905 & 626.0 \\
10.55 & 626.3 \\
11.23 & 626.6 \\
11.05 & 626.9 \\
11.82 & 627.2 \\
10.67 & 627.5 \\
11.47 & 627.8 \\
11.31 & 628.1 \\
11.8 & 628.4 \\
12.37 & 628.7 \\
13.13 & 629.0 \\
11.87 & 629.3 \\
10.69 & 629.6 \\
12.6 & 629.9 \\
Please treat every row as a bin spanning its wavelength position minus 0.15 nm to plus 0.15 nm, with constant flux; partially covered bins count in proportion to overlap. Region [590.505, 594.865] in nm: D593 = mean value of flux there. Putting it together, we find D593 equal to 11.2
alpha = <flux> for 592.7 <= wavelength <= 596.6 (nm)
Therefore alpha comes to 11.7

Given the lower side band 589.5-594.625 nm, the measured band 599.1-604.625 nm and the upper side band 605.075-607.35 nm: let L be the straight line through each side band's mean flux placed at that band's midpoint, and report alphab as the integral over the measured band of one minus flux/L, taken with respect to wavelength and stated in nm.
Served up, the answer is -0.200 nm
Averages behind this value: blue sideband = 10.4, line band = 12.4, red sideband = 12.7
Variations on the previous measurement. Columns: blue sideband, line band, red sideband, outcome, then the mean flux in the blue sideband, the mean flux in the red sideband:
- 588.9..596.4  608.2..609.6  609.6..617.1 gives -0.199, 10.2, 12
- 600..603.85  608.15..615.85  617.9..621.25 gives -0.408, 12.3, 11.9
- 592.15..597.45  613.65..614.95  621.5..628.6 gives -0.186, 11.6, 10.8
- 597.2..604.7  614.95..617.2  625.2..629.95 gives 0.180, 12.3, 11.4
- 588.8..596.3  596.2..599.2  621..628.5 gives -0.489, 10.1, 10.8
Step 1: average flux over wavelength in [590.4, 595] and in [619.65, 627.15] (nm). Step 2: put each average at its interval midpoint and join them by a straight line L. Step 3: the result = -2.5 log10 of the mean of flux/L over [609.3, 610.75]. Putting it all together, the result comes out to -0.11 mag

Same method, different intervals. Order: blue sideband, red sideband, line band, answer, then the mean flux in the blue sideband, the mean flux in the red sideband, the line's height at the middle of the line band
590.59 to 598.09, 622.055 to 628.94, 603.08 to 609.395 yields -0.157 mag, 11.4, 10.9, 11.2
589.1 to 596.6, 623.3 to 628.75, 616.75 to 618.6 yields -0.073 mag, 10.4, 11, 10.9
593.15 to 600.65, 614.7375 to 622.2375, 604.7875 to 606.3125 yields -0.107 mag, 11.9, 11.5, 11.7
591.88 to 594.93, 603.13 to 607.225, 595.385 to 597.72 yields 0.015 mag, 11.4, 12.9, 11.8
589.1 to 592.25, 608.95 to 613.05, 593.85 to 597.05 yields -0.224 mag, 8.83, 12.5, 9.68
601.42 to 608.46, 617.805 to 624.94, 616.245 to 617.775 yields 0.100 mag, 12.7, 11.2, 11.6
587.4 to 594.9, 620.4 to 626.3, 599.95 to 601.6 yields -0.223 mag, 9.75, 10.8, 10.1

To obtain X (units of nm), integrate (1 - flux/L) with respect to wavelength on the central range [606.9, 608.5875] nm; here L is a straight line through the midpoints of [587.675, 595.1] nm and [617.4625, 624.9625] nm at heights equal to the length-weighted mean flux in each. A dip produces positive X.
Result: -0.40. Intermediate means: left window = 9.73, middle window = 13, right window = 11.2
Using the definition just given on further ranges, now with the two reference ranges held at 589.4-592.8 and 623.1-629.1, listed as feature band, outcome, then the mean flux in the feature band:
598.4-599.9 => -0.35 nm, 12.3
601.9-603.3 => -0.28 nm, 12.1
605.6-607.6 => -0.46 nm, 12.6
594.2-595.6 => -0.33 nm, 12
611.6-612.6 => -0.09 nm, 11.4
